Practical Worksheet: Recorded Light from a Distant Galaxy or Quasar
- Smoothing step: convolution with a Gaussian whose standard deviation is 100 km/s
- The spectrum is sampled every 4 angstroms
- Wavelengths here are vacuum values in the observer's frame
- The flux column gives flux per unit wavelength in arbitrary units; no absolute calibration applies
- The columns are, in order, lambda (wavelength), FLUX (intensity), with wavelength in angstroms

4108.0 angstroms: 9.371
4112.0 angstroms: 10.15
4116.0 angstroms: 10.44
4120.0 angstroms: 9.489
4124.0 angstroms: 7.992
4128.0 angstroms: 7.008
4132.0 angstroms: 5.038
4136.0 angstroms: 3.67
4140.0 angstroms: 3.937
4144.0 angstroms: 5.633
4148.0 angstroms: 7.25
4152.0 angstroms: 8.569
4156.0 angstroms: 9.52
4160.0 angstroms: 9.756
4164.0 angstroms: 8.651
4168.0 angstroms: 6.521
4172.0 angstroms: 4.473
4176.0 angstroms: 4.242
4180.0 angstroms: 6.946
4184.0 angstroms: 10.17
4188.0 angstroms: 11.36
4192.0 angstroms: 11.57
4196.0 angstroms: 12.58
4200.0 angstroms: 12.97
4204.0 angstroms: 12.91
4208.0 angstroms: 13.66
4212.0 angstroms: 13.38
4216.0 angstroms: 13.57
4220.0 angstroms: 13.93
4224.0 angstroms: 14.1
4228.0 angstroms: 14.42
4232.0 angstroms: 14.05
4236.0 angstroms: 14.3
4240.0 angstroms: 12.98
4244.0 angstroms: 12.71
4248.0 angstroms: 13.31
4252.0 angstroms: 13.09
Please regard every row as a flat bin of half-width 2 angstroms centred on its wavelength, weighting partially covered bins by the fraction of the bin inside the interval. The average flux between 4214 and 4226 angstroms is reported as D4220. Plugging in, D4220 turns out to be 13.9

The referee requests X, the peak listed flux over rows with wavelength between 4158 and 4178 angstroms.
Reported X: 9.756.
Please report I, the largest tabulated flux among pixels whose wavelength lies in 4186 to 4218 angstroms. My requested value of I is 13.66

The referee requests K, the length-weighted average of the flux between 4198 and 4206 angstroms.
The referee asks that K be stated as 12.9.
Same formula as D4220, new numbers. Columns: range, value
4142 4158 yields 7.74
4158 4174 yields 7.35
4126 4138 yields 5.24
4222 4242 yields 14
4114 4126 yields 9.31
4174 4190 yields 8.18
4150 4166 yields 9.12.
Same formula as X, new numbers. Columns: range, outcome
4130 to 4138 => 5.038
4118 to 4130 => 9.489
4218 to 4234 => 14.42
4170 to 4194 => 11.57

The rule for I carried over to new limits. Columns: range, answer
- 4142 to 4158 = 9.52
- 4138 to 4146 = 5.633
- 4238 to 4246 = 12.98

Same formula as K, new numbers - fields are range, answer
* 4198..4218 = 13.3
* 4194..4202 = 12.8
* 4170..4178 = 4.36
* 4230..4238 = 14.2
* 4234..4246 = 13.3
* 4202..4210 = 13.3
